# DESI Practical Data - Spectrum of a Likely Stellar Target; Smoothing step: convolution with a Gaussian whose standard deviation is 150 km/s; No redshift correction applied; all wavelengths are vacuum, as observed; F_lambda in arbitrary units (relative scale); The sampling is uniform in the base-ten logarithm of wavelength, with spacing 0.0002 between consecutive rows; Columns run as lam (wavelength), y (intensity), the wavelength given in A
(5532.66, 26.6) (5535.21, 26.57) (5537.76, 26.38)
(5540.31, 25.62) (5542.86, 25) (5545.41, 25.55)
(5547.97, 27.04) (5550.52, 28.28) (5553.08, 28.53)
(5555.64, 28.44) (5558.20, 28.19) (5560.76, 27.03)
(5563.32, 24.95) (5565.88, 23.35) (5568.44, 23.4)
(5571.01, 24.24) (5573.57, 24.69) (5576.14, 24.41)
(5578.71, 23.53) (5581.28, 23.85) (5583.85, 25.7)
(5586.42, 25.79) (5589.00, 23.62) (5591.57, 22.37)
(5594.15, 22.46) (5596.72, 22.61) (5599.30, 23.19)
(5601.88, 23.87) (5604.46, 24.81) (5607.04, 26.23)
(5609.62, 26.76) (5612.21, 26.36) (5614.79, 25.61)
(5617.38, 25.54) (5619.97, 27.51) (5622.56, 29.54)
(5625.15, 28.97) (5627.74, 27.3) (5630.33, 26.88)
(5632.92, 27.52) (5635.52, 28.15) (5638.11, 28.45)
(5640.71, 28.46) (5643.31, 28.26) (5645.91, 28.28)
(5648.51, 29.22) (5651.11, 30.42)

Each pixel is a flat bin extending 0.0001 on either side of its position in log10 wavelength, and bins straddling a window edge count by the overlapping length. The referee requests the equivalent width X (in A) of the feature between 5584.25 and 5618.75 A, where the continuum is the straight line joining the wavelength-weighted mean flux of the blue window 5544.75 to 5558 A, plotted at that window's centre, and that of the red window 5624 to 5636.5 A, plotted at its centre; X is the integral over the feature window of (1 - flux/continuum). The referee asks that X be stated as 3.90 A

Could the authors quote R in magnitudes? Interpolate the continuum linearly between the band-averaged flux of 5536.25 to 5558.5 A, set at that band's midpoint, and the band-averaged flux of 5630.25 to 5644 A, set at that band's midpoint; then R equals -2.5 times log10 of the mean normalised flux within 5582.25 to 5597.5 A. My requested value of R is 0.155 mag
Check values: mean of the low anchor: 26.9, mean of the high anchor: 28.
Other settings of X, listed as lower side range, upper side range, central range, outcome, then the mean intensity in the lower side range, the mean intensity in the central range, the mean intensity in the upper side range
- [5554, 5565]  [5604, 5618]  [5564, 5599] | 3.6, 27.1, 23.9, 26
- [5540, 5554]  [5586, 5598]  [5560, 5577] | 0.4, 26.7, 24.5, 23.2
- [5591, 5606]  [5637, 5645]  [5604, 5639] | -1.5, 23.3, 27.2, 28.4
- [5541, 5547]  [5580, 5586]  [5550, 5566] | -1.2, 25.4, 27.2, 24.9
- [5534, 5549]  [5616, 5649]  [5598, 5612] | 1.2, 26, 25.1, 28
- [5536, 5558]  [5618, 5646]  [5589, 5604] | 2.5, 26.9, 23.1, 28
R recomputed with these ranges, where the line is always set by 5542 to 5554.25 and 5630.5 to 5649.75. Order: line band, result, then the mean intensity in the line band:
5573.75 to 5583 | 0.14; 24.1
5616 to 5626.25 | 0.01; 27.8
